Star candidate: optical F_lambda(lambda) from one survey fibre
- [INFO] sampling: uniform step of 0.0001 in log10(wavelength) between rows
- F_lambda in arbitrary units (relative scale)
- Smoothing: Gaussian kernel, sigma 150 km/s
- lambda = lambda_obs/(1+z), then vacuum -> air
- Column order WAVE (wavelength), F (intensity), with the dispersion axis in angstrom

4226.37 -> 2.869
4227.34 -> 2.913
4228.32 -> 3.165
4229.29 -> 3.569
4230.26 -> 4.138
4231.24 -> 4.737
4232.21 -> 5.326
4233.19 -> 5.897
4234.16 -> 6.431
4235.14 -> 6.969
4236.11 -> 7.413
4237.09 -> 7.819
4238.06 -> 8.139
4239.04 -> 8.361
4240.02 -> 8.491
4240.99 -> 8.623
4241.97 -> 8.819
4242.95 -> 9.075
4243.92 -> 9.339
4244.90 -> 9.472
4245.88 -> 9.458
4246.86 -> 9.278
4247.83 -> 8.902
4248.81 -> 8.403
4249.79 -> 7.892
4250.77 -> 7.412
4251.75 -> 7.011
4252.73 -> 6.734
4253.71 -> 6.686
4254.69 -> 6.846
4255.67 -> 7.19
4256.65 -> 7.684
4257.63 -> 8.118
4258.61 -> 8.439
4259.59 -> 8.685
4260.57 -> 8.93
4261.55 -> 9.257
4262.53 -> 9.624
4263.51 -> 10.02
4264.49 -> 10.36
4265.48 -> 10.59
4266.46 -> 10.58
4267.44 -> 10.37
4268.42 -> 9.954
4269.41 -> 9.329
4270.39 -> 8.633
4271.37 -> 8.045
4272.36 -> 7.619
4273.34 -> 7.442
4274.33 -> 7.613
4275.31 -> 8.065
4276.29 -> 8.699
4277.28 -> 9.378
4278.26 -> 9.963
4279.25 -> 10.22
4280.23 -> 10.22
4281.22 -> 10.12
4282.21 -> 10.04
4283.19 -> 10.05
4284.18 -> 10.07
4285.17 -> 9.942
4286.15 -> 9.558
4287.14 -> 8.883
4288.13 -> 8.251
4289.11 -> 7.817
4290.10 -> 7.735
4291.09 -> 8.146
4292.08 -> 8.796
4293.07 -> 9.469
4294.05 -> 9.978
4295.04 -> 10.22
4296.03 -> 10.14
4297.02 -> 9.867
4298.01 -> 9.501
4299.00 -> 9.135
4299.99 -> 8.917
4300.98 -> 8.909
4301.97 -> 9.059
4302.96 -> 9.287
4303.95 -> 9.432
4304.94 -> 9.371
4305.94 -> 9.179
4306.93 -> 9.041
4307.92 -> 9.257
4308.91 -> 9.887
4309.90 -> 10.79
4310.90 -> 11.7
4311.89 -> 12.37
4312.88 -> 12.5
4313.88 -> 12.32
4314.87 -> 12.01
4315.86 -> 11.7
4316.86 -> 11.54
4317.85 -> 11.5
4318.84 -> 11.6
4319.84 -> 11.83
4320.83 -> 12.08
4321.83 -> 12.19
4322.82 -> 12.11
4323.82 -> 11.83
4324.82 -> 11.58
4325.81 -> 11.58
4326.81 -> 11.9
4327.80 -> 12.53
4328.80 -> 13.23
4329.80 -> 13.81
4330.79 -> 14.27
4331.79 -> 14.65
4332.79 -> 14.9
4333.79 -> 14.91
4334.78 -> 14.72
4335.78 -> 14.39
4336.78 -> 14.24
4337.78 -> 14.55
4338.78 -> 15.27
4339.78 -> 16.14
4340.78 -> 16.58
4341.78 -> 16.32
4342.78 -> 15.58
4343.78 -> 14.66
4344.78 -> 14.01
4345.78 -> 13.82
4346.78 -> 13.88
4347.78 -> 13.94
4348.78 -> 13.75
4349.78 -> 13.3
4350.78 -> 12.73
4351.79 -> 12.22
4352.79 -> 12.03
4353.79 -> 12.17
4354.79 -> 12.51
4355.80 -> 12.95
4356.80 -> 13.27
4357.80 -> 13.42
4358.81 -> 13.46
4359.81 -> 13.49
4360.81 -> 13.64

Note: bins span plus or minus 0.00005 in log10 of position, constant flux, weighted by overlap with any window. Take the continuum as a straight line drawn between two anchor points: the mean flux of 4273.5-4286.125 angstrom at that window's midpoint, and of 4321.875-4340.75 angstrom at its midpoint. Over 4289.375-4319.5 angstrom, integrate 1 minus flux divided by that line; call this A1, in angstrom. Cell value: 3.8 angstrom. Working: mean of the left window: 9.48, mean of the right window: 13.7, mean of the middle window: 10.1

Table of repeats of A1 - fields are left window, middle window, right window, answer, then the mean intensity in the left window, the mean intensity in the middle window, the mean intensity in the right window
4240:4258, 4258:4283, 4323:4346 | 0.9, 8.17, 9.29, 14.1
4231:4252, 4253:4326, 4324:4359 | 6.9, 7.92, 9.72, 13.8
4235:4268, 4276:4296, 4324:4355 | 2.3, 8.58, 9.4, 13.9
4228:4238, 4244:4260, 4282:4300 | -2.8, 5.7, 8.04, 9.29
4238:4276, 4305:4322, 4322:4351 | 1.7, 8.61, 11.2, 14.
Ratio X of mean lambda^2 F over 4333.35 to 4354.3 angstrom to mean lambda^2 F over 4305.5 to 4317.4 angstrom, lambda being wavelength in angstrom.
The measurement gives 1.31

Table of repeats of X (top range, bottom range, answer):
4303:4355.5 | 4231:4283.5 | 1.55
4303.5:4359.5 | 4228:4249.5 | 1.81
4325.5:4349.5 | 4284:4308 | 1.59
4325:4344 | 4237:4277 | 1.73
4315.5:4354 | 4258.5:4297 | 1.49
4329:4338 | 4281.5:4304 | 1.59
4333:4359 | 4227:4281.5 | 1.81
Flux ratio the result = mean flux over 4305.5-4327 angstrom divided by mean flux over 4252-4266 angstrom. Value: 1.34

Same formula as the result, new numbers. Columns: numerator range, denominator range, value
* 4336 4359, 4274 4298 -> 1.50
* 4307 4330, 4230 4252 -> 1.51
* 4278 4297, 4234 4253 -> 1.15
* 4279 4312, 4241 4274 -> 1.10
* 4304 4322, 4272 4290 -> 1.22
